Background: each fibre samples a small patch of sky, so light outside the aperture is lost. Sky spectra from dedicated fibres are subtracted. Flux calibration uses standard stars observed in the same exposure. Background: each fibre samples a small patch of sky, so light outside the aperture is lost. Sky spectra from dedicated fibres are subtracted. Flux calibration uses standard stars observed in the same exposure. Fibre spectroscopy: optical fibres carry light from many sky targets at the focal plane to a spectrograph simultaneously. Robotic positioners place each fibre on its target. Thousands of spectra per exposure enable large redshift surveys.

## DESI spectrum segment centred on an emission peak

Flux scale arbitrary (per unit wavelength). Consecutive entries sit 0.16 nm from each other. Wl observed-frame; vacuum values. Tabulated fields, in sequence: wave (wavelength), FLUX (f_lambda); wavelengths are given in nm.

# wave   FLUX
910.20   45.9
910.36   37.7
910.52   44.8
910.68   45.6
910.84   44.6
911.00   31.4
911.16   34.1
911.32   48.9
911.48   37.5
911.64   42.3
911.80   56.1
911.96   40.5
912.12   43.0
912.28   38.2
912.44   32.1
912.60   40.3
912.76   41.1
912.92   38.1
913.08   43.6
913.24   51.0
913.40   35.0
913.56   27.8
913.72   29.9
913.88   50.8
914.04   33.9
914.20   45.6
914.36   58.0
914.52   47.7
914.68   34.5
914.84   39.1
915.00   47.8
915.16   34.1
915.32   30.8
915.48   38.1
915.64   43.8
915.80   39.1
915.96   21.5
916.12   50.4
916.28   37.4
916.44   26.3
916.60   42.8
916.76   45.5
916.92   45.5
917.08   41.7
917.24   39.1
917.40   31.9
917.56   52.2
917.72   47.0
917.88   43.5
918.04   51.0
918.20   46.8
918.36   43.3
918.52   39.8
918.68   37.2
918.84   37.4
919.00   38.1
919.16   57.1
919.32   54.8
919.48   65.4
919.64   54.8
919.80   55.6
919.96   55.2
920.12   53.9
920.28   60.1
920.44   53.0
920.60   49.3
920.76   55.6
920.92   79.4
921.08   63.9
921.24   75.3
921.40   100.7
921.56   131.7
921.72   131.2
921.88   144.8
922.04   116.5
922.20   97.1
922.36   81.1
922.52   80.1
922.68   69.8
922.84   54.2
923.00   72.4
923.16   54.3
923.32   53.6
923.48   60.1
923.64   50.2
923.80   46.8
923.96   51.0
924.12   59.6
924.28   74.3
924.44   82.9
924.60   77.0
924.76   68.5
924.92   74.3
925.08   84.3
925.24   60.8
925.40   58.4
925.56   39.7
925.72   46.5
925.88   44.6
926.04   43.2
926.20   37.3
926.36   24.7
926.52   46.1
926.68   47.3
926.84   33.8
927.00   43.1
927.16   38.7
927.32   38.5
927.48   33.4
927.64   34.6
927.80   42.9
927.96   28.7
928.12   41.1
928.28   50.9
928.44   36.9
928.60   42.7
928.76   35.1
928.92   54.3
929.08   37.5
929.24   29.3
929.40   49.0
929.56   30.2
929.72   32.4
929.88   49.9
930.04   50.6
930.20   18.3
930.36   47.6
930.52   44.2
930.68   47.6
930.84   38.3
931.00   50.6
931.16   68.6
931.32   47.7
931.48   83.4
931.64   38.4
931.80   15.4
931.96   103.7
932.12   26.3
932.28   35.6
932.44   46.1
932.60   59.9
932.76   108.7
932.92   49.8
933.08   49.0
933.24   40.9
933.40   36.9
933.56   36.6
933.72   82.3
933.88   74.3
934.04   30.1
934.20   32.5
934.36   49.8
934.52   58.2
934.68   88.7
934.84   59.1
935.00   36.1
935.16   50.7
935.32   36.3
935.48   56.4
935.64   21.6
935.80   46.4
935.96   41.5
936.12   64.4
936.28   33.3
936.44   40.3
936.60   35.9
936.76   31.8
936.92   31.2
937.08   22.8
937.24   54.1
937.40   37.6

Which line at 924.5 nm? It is [N II]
